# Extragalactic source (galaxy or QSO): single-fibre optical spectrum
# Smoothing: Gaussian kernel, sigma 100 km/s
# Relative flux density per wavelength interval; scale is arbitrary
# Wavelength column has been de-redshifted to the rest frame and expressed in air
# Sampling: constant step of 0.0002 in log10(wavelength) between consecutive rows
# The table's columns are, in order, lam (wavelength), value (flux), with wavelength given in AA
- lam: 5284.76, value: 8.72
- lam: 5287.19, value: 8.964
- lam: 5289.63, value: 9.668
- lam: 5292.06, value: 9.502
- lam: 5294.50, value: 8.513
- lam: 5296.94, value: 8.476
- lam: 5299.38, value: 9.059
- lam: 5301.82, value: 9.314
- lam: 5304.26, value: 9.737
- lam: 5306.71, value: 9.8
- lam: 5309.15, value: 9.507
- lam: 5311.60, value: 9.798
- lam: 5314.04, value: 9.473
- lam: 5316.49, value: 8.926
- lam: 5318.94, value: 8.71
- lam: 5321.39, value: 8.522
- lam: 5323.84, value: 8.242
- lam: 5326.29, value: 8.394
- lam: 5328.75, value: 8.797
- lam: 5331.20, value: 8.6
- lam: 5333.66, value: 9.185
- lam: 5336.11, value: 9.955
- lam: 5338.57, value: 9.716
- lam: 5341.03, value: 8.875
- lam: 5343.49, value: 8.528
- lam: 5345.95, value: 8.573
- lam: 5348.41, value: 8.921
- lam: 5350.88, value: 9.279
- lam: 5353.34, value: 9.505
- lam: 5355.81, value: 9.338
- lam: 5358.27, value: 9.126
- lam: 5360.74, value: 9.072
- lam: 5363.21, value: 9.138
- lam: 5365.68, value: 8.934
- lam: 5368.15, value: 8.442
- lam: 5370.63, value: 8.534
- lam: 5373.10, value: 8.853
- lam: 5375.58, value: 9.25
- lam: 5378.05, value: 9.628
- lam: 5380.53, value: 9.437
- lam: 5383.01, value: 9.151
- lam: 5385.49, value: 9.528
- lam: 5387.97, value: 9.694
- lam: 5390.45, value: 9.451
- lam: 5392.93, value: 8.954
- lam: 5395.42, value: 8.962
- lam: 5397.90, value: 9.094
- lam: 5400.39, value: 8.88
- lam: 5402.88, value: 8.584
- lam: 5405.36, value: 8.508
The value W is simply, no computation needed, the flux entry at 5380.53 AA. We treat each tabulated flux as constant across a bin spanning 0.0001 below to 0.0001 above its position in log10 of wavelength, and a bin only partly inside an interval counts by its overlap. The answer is 9.437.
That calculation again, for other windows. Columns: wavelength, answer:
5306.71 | 9.8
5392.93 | 8.954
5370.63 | 8.534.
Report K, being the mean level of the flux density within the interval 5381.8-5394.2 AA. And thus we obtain 9.35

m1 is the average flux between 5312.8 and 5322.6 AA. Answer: 8.91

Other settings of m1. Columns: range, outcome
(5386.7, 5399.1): 9.24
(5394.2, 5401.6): 8.98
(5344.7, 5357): 9.12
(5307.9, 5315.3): 9.6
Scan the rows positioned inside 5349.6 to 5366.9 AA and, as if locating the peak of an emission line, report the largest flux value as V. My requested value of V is 9.505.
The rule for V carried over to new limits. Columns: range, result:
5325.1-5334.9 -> 9.185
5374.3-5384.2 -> 9.628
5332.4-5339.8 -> 9.955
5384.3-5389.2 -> 9.694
